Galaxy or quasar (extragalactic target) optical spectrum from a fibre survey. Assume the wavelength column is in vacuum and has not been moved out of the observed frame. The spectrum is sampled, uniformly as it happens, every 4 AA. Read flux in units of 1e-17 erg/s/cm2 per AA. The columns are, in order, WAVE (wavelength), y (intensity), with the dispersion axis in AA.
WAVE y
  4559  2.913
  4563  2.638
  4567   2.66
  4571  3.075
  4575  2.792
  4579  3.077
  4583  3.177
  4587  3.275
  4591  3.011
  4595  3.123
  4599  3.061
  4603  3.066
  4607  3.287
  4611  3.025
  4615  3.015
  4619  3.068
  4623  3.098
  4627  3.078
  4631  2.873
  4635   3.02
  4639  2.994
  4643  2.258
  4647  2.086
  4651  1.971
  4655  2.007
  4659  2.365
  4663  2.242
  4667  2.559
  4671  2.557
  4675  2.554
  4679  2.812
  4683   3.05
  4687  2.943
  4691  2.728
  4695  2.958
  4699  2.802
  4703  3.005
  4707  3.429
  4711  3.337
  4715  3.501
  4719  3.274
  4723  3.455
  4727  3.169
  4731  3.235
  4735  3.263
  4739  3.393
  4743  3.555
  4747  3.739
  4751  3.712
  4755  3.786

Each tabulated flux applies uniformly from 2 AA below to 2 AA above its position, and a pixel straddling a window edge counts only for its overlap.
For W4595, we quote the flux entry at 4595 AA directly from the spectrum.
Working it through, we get 3.123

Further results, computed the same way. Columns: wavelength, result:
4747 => 3.739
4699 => 2.802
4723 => 3.455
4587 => 3.275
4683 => 3.05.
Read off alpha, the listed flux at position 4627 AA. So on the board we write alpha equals 3.078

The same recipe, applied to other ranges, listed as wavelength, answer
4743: 3.555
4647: 2.086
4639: 2.994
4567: 2.66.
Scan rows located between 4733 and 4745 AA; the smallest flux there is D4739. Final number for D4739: 3.263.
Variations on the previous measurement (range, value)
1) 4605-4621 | 3.015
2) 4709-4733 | 3.169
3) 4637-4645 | 2.258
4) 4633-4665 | 1.971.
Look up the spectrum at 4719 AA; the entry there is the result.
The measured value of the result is 3.274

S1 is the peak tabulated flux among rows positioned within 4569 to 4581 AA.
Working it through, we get 3.077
